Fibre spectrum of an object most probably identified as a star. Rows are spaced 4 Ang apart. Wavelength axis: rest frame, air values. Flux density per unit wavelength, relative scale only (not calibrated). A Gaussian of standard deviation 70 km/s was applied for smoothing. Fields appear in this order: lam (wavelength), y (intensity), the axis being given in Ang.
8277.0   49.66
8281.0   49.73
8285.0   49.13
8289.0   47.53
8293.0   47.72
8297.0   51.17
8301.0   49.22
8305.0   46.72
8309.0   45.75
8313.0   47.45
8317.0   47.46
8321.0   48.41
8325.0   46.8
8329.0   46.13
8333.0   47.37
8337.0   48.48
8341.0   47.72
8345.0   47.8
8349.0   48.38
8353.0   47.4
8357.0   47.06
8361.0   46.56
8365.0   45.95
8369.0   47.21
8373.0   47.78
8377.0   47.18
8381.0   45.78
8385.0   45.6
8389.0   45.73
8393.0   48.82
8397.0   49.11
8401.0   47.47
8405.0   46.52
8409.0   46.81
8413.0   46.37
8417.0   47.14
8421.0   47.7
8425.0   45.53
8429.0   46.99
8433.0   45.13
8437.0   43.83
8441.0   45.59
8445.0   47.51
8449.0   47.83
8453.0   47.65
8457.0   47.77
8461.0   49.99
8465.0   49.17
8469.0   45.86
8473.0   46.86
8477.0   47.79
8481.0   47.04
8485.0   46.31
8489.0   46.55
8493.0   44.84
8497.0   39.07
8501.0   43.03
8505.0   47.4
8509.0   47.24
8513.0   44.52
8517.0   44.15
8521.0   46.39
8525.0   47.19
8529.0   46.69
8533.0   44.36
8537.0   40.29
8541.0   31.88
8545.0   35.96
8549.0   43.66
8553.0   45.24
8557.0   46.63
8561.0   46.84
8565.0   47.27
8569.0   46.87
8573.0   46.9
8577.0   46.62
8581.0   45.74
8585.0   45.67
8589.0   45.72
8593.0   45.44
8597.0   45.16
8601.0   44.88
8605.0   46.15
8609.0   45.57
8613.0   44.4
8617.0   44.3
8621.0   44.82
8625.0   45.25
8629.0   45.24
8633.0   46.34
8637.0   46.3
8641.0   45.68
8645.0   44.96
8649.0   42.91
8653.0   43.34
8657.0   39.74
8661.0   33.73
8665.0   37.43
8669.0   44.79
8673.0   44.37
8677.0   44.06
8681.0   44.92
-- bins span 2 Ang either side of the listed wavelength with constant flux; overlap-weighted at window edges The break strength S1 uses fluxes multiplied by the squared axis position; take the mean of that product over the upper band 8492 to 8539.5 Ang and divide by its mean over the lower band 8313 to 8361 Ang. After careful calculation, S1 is 1.0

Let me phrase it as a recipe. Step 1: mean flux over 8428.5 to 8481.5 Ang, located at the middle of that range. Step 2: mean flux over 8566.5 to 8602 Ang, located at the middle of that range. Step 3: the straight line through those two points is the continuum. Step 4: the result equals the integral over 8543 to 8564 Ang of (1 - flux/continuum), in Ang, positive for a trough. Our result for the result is 1.1 Ang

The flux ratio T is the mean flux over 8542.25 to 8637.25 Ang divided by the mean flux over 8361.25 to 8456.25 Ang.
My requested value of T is 0.97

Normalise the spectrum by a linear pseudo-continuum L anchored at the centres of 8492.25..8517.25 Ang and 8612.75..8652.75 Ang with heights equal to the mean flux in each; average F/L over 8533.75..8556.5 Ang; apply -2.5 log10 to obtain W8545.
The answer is 0.11 mag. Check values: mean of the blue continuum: 44.3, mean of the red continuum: 45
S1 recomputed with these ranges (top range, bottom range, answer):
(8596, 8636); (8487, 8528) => 1.03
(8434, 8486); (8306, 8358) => 1.03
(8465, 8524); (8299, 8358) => 1.00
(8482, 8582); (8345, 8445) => 0.98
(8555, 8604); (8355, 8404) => 1.03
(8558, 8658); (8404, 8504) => 1.01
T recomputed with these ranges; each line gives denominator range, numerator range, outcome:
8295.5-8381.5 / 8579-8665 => 0.93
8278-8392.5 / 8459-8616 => 0.95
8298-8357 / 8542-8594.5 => 0.95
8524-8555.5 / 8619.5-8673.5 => 1.03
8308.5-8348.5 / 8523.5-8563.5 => 0.90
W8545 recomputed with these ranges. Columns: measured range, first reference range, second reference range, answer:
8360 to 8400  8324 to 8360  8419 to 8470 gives 0.01 mag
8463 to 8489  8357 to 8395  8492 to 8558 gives -0.06 mag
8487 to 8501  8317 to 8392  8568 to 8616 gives 0.07 mag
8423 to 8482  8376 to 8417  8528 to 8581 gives -0.03 mag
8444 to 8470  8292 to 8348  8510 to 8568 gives -0.07 mag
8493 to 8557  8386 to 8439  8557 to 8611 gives 0.07 mag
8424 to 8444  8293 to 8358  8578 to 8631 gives 0.03 mag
